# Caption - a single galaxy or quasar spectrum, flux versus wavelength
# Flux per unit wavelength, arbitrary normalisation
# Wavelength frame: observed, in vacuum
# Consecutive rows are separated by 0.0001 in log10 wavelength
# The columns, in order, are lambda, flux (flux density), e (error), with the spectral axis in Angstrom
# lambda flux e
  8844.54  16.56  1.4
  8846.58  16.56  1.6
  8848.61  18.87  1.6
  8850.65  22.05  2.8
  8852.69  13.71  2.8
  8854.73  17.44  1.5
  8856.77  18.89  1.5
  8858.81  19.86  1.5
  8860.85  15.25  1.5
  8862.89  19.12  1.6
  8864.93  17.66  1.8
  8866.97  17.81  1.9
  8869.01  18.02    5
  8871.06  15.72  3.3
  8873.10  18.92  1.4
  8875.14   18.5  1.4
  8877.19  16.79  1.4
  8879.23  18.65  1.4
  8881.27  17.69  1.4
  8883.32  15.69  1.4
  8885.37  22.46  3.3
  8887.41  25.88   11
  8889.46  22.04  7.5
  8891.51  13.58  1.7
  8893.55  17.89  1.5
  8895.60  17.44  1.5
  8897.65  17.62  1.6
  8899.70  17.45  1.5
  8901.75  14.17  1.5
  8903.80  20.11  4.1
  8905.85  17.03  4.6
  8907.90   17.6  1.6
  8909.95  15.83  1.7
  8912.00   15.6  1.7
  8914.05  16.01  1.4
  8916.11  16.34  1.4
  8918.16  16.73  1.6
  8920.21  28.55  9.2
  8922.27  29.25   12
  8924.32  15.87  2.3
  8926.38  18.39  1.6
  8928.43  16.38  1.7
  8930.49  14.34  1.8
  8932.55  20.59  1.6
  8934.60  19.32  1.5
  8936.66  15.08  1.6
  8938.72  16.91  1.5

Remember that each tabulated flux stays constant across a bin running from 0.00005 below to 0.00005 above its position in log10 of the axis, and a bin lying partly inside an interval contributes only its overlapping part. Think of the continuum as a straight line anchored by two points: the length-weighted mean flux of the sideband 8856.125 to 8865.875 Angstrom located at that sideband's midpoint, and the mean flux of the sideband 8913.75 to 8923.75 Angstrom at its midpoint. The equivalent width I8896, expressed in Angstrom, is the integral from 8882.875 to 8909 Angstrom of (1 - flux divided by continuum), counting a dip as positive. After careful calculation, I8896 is 2.2 Angstrom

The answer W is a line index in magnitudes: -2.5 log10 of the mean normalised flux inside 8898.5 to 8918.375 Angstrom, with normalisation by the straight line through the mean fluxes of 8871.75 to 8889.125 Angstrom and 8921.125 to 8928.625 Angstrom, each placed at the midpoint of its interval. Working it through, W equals 0.20 mag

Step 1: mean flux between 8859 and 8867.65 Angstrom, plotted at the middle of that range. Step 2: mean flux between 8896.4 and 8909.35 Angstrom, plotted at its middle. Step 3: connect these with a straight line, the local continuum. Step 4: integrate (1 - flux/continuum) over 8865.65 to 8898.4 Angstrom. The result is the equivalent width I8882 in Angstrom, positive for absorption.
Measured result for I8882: -1.7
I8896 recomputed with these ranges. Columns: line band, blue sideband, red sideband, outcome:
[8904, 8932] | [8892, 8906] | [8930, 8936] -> -0.9 Angstrom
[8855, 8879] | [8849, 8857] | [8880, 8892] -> 1.1 Angstrom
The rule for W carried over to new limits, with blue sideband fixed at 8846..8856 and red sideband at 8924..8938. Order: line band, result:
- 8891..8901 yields 0.036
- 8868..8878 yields 0.003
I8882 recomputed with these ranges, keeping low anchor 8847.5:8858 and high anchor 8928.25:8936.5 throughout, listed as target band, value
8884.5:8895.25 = -1.4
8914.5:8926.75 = -2.2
